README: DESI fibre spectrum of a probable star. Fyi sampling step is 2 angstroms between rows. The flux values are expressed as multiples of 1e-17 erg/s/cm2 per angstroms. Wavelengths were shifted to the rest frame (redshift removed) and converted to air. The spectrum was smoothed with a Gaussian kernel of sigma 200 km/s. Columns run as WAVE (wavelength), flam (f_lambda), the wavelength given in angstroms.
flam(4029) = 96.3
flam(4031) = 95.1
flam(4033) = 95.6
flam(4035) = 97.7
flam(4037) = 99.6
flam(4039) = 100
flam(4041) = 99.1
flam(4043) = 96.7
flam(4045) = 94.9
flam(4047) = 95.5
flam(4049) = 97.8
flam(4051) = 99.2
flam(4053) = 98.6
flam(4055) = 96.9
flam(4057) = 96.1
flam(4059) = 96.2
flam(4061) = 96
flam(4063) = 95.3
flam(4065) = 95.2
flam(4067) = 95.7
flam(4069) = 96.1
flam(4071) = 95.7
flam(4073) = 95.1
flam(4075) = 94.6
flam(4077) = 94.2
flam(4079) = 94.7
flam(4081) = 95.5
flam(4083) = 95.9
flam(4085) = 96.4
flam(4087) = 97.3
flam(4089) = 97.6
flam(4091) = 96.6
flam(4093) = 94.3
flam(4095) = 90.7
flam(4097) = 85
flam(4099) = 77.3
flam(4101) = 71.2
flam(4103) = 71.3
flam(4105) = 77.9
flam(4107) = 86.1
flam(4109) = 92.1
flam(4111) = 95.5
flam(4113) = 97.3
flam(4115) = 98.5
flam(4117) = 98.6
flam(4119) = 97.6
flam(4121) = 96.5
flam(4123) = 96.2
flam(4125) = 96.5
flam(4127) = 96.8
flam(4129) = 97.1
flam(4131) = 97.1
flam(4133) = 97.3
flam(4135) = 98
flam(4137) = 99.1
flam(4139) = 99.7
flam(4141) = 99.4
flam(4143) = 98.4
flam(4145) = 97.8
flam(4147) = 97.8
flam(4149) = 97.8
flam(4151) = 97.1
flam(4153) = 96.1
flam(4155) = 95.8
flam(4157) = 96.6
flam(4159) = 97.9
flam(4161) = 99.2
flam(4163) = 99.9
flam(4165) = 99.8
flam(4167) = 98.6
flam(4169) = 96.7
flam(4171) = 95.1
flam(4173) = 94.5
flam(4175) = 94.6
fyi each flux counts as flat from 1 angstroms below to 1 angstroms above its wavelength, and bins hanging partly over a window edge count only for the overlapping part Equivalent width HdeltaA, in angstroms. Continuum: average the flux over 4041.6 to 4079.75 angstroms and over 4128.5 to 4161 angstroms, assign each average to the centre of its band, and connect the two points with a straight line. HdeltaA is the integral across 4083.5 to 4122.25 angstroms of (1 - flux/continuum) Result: 2.6 angstroms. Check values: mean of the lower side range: 96.1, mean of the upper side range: 97.7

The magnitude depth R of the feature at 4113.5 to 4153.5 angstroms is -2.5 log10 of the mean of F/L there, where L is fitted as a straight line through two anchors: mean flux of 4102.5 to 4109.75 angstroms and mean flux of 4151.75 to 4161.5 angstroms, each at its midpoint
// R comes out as -0.09 mag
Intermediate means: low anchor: 82.2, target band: 97.7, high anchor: 97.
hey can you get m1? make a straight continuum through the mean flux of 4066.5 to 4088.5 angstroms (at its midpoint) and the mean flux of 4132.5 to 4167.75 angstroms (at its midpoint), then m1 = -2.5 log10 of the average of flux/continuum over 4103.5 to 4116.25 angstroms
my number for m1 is 0.07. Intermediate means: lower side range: 95.6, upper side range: 98.1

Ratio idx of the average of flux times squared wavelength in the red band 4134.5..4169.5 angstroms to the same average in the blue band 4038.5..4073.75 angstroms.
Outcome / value 1.06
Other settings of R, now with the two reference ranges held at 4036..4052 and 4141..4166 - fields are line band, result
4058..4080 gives 0.03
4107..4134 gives 0.02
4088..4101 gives 0.11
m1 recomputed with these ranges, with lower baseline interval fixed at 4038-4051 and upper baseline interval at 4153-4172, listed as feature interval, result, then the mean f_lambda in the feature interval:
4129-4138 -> 0.00 mag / 97.8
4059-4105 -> 0.07 mag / 91.7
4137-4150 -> -0.01 mag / 98.5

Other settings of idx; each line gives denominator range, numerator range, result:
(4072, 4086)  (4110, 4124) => 1.04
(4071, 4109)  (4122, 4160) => 1.11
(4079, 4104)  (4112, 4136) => 1.11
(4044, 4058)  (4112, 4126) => 1.04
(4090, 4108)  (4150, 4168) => 1.21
